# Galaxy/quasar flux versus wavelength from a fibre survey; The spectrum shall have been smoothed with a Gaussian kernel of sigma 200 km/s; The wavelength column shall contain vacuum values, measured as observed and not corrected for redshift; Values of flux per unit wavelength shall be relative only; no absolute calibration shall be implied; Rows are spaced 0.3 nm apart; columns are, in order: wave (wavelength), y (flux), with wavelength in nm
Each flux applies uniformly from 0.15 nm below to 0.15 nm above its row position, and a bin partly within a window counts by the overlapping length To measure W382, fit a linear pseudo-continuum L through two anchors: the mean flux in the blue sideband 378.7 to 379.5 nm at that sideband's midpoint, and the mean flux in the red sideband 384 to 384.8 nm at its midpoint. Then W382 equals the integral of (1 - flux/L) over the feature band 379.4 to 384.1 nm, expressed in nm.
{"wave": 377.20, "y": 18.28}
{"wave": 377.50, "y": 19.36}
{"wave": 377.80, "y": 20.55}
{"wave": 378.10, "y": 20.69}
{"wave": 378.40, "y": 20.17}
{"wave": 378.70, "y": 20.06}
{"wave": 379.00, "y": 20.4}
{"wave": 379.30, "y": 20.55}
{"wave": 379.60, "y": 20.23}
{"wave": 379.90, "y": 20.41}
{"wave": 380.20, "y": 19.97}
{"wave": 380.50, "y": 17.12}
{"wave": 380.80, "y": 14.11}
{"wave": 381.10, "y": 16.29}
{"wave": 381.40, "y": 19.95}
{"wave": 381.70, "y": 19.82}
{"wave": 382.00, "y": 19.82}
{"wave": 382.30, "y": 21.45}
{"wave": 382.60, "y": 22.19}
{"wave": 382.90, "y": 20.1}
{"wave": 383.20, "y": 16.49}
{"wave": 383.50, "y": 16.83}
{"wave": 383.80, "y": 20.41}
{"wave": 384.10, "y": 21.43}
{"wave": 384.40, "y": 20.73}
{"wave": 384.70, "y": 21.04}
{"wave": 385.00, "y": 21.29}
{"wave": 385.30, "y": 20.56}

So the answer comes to 0.36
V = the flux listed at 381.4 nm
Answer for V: 19.95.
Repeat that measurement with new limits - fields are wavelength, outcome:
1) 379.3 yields 20.55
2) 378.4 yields 20.17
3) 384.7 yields 21.04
